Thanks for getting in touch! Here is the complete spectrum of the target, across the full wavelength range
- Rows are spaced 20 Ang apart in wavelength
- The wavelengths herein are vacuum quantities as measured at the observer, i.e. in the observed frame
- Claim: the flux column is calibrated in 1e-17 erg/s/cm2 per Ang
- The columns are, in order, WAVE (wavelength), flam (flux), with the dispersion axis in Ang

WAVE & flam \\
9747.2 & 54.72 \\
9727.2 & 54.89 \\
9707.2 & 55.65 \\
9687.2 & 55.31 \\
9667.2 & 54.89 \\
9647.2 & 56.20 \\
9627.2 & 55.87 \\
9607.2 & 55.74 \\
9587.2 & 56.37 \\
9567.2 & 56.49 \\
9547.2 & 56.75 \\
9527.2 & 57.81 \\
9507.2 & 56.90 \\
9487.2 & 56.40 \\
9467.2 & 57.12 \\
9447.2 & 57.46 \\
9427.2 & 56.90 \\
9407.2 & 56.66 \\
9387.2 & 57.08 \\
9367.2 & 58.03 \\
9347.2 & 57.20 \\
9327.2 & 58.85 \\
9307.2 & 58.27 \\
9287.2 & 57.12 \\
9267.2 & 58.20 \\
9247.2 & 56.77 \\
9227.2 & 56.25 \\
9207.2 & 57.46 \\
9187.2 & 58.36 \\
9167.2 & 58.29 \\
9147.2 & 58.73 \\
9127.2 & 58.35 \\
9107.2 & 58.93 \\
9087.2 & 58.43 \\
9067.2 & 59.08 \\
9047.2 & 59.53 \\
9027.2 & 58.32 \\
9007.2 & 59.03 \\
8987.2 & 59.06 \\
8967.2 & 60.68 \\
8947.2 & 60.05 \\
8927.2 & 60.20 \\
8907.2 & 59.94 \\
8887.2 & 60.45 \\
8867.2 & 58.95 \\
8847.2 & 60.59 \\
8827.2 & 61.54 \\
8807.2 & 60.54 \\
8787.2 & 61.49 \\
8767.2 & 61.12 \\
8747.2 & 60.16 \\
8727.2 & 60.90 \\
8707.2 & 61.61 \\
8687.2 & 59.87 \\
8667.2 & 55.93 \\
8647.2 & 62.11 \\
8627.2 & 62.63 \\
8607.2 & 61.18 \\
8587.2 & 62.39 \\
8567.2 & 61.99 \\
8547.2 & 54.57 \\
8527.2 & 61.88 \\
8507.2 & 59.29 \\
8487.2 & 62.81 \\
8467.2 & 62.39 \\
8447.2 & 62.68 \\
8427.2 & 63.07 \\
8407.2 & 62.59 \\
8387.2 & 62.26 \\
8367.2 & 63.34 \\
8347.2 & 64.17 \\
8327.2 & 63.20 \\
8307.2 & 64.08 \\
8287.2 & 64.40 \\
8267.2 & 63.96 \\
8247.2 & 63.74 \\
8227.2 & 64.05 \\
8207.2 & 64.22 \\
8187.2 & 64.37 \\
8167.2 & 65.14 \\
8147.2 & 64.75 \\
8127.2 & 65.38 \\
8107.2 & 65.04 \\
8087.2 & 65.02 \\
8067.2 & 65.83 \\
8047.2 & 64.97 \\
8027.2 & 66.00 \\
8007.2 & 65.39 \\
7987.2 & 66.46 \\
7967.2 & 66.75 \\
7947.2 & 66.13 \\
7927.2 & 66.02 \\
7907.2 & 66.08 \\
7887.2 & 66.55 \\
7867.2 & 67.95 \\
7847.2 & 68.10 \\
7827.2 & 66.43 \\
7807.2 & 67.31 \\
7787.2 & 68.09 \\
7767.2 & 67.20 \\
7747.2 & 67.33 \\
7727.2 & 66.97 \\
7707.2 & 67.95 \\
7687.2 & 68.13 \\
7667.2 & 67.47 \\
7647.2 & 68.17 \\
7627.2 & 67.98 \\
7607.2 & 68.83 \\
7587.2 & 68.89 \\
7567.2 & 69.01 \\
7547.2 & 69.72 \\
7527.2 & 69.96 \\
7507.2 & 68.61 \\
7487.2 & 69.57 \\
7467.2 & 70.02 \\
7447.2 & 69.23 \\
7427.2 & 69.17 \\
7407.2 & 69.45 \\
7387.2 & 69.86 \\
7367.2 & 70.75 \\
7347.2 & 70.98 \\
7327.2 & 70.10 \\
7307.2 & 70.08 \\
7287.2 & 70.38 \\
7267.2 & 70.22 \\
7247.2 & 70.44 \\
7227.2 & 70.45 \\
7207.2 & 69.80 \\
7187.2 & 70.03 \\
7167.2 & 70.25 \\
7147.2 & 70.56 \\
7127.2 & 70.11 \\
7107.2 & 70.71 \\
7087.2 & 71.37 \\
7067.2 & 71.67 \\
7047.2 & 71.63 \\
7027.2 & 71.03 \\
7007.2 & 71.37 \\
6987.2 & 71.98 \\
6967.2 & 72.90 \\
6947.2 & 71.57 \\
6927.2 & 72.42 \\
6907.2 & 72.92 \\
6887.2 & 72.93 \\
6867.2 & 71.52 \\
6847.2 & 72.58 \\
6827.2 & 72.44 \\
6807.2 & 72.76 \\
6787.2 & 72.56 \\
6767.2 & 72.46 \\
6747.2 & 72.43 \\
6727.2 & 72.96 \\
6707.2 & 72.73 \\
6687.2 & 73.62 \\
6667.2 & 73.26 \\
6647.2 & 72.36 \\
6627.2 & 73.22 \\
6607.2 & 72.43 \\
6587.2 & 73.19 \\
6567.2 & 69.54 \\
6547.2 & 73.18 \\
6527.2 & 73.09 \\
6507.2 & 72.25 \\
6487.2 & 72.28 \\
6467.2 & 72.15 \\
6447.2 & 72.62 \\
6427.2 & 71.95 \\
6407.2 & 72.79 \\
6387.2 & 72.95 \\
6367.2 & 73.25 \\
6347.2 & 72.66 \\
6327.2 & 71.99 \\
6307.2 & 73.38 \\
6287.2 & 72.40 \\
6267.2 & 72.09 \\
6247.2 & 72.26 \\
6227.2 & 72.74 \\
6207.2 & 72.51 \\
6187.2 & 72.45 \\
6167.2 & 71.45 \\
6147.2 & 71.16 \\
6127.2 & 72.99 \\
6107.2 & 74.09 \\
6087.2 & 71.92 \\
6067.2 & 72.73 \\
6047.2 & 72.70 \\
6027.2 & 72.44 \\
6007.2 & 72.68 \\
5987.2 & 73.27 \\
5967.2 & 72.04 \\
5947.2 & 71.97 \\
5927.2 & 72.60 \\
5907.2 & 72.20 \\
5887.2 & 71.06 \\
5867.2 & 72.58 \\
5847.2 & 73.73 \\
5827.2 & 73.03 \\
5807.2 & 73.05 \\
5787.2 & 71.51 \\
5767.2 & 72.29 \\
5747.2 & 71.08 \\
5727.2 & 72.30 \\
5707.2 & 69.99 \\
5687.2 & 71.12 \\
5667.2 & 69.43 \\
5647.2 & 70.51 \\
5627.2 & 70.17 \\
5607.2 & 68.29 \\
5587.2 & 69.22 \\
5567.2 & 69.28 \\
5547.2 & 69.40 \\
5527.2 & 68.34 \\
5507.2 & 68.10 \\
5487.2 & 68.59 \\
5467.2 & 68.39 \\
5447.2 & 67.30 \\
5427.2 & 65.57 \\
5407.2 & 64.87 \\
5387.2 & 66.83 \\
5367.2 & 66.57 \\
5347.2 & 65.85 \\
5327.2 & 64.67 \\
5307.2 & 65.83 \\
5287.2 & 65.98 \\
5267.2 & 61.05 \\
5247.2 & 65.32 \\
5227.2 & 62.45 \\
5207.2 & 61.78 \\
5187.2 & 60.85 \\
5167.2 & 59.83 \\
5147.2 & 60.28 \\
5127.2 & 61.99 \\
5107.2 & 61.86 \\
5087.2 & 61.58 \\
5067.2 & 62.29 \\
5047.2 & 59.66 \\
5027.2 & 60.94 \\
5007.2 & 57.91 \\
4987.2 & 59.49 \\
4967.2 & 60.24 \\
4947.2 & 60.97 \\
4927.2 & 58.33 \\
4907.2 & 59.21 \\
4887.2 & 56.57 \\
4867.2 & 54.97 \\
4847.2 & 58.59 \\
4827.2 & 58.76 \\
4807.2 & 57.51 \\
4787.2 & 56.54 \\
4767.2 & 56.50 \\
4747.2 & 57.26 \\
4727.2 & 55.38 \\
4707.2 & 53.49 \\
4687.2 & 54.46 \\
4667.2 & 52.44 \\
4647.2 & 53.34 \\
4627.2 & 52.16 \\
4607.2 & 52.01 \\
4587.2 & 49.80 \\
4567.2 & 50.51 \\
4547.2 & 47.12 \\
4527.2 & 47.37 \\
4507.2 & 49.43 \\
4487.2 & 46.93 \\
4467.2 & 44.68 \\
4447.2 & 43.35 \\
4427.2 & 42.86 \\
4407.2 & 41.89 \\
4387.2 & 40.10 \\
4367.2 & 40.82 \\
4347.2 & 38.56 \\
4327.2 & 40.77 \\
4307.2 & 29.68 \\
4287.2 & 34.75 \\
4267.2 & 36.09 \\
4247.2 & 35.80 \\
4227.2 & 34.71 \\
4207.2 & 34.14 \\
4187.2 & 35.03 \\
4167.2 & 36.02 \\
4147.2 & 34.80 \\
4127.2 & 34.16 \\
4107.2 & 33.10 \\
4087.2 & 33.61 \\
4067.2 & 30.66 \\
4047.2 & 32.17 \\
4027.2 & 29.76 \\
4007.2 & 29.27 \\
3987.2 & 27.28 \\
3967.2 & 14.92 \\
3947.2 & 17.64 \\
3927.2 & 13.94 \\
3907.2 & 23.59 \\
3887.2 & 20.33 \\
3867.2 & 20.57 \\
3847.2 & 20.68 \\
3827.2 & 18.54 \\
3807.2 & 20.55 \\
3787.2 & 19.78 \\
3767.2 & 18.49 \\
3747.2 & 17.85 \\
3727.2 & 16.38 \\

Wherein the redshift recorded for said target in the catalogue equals 0.00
